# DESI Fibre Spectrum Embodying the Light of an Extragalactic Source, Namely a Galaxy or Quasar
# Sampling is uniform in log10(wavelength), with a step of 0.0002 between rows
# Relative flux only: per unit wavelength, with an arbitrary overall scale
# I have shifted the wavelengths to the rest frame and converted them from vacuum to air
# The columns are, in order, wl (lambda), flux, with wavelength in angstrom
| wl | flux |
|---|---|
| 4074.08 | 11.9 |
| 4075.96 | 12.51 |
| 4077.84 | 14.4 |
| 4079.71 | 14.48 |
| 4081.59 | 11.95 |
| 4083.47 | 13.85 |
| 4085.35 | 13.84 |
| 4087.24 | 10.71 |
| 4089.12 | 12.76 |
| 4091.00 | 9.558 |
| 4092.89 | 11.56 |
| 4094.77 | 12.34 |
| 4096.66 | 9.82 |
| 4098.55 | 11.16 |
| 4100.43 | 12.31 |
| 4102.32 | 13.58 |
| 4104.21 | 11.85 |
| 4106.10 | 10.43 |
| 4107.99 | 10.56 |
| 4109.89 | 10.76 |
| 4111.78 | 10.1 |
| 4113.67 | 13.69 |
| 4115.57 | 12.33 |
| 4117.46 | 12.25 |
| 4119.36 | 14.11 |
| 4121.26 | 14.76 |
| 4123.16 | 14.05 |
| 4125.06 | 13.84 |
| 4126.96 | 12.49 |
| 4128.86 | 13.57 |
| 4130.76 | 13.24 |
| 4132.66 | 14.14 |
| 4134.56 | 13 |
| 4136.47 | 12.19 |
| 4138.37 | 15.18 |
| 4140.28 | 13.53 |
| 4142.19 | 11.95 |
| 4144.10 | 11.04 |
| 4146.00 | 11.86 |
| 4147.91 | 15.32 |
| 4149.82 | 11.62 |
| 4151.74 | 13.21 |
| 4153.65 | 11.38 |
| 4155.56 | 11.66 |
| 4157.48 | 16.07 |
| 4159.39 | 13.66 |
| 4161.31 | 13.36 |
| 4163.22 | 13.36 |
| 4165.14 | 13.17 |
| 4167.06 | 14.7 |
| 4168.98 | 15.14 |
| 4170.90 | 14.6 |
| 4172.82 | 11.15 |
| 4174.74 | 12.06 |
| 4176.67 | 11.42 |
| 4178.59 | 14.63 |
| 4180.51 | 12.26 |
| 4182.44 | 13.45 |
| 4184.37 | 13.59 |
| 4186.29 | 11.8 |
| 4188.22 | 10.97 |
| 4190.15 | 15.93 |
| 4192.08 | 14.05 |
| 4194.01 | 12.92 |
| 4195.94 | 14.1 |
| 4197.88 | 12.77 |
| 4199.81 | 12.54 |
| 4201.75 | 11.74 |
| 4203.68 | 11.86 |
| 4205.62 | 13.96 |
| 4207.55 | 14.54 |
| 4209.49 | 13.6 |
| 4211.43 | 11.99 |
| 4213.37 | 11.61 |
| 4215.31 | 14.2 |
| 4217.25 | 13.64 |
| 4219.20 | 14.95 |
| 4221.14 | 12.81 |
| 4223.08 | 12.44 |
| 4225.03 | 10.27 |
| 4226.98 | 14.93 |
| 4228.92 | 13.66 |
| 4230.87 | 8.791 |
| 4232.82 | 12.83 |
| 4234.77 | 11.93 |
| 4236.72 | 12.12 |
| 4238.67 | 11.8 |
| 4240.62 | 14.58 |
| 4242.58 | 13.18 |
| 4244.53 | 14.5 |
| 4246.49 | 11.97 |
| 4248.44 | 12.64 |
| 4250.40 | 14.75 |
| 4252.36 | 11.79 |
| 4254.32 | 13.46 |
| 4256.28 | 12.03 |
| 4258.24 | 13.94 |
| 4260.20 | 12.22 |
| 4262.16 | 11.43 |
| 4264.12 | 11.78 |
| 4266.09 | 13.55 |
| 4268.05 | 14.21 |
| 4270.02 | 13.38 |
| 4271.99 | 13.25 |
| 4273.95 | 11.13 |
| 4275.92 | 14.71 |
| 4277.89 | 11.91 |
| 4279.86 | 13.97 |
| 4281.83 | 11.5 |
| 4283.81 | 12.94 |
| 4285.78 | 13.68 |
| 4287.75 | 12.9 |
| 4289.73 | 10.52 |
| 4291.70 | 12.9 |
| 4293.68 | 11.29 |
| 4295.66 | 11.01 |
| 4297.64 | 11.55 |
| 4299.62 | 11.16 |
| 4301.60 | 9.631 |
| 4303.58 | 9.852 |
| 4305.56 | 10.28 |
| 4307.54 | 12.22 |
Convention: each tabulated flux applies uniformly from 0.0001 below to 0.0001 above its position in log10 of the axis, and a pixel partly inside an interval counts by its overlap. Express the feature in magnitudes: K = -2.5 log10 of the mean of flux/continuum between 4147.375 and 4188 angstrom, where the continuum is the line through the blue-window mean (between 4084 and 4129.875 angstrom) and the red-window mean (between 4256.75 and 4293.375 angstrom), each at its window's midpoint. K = -0.06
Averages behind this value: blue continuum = 12.2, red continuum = 12.7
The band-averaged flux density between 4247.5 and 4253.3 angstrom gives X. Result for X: 13.1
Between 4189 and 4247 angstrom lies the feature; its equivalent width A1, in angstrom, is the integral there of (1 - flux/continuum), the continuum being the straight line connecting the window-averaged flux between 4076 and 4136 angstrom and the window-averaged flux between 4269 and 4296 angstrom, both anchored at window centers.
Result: -2.2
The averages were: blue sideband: 12.5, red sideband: 12.5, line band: 13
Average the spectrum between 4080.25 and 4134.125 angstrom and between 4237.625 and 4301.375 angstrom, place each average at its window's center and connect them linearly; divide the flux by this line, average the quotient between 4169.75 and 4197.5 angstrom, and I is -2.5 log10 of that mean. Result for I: -0.049 mag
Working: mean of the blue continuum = 12.4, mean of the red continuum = 12.6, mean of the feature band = 13.1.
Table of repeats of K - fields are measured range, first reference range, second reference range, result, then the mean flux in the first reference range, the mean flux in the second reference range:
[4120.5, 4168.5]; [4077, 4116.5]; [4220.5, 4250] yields -0.09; 12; 12.6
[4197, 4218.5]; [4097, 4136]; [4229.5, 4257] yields -0.03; 12.6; 12.6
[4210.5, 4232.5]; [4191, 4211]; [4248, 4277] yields 0.04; 13.2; 13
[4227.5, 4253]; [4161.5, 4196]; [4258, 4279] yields 0.02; 13.3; 12.8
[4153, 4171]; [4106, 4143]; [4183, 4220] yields -0.06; 12.9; 13.2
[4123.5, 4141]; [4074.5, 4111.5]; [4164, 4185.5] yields -0.07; 12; 13.3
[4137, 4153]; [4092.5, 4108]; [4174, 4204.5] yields -0.06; 11.6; 12.9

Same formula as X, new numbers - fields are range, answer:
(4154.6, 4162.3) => 13.7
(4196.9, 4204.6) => 12.2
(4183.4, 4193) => 13.3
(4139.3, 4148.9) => 12.7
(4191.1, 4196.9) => 13.7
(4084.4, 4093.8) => 11.7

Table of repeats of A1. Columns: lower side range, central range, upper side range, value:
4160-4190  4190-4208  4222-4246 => -0.5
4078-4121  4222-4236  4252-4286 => 0.6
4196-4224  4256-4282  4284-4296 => -0.9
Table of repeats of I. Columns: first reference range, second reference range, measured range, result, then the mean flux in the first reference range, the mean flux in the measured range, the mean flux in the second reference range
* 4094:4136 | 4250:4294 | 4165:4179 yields -0.06 mag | 12.5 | 13.3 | 12.7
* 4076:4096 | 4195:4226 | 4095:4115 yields 0.10 mag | 12.5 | 11.5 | 12.9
